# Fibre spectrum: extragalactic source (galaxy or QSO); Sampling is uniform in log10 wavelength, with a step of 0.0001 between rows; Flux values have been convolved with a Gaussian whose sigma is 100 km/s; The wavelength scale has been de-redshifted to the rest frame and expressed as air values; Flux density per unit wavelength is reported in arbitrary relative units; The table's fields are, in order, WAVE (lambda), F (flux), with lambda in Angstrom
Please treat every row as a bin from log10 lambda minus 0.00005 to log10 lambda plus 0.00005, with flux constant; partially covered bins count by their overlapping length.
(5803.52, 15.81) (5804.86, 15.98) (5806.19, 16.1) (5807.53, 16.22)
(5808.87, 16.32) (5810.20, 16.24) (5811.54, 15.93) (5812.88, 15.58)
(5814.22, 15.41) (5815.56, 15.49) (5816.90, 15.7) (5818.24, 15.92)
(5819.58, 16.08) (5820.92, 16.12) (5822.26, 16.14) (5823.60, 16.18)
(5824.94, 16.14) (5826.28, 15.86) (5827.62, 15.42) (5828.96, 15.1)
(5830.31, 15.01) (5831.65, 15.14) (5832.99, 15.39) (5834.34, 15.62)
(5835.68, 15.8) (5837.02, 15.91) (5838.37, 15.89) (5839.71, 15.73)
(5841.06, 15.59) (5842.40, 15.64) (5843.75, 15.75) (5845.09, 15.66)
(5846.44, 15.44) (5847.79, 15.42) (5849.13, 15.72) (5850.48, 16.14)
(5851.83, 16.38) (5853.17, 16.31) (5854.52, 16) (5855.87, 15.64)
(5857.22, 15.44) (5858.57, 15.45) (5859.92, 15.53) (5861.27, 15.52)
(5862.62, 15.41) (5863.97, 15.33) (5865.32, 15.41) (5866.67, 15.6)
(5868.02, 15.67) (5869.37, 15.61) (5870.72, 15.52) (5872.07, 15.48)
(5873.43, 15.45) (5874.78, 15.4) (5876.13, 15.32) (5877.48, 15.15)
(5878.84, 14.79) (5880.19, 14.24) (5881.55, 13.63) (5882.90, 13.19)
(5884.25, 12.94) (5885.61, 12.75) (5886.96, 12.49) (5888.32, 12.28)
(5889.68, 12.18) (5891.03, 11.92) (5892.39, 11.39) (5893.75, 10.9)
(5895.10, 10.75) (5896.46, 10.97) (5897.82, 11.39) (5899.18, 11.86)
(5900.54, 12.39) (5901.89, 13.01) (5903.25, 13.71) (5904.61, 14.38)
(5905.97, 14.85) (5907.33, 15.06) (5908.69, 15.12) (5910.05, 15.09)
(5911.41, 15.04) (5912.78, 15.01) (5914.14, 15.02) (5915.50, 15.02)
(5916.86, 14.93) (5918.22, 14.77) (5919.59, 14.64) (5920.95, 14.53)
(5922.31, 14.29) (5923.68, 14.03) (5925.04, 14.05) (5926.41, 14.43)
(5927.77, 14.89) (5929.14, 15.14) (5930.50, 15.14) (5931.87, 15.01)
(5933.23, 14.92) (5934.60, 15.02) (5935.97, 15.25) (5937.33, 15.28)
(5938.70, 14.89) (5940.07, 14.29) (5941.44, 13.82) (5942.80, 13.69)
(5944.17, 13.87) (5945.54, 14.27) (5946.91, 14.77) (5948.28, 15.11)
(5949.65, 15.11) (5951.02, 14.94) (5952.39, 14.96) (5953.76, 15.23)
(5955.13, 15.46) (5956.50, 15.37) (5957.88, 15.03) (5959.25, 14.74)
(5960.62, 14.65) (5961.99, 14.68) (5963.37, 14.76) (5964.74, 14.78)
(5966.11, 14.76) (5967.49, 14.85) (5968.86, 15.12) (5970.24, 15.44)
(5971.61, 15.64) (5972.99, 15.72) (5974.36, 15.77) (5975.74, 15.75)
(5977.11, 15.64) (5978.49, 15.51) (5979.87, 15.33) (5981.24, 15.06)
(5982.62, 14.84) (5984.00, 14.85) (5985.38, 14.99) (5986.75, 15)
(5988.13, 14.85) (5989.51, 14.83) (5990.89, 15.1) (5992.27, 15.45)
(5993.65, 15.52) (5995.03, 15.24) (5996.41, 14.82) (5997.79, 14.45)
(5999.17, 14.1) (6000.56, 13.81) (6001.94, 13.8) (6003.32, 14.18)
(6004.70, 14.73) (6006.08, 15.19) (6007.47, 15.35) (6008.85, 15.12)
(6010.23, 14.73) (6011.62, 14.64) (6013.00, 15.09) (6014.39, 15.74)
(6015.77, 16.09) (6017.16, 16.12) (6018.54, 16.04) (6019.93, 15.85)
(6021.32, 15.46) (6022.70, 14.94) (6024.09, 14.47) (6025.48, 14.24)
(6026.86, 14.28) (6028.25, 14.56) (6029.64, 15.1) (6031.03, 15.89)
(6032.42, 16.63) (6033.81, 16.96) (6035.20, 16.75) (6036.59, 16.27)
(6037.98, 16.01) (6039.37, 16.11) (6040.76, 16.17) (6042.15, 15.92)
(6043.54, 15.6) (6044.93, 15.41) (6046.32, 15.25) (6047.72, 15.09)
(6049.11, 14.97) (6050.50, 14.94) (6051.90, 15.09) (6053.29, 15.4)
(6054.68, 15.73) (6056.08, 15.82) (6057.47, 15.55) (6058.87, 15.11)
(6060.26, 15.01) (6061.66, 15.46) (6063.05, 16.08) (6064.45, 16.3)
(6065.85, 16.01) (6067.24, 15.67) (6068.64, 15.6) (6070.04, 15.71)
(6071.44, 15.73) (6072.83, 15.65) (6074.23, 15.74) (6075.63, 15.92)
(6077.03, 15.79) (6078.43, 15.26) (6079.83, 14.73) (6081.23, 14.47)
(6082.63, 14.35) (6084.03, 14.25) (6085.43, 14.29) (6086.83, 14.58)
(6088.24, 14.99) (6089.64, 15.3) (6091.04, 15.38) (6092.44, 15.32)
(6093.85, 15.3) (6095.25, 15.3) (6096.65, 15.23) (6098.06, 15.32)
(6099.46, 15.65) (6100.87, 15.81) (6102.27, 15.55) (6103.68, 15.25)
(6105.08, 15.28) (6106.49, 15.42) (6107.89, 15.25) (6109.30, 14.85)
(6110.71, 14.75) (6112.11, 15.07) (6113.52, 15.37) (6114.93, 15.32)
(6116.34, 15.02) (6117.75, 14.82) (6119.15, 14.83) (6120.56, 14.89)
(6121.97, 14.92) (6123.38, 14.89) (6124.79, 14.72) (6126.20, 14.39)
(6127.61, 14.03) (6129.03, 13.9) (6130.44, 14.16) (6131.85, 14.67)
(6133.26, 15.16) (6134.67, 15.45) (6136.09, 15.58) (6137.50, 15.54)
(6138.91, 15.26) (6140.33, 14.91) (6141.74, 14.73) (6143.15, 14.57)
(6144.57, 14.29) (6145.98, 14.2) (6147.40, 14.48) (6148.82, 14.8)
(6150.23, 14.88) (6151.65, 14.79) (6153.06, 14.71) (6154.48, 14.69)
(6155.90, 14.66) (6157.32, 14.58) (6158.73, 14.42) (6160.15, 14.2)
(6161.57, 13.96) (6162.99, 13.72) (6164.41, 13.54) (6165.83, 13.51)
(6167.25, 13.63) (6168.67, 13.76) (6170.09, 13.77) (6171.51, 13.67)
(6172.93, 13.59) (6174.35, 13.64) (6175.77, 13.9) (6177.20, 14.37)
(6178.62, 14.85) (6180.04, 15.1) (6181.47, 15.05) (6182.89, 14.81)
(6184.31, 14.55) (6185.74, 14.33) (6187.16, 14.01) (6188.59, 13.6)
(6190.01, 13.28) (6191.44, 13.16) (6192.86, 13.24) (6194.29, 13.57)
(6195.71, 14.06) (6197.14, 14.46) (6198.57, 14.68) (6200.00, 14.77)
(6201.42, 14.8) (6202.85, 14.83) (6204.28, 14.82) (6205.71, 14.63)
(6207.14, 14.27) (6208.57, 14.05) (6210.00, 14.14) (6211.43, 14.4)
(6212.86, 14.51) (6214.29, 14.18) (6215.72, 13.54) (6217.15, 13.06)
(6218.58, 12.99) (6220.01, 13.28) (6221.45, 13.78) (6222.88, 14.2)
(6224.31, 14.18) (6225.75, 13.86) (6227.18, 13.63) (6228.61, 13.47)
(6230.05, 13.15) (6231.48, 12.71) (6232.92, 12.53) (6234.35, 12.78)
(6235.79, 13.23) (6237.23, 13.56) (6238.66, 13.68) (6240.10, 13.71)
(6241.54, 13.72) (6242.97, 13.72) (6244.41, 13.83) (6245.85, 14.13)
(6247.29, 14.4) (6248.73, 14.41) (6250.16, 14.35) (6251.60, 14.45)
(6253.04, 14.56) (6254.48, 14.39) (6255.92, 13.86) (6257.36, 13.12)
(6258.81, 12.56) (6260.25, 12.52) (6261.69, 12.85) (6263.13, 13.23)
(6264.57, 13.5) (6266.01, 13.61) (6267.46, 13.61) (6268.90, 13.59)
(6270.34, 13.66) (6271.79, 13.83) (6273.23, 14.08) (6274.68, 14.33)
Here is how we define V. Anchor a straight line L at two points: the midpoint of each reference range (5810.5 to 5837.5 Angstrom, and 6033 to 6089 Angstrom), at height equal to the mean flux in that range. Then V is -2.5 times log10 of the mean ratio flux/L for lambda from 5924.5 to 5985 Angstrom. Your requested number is 0.045 mag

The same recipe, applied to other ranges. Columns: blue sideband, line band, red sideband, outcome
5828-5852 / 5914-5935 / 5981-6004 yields 0.029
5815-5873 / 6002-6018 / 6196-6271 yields -0.019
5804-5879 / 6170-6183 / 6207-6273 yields -0.022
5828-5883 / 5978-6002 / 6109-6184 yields 0.011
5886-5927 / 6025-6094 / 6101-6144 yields -0.065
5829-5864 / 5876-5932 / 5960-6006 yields 0.122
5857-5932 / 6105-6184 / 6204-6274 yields -0.057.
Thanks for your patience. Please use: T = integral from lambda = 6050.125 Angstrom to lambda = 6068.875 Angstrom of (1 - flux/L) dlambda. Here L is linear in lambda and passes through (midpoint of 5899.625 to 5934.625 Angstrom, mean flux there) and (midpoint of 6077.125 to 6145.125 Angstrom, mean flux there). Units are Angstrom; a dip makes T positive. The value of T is -0.9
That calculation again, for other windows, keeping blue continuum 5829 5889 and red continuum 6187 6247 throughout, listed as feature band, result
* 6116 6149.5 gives -1.47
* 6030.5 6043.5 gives -1.59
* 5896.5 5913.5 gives 1.35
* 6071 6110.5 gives -2.52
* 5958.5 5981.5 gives -0.69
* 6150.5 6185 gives -0.58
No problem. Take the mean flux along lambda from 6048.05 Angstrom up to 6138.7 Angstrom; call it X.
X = 15.2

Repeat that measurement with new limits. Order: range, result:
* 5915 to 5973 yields 14.8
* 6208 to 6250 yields 13.7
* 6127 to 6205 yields 14.4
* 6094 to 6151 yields 15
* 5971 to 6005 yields 15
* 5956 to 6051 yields 15.2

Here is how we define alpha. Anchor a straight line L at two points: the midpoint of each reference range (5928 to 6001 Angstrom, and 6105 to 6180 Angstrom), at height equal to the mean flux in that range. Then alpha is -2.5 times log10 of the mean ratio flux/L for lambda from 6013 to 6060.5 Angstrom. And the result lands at -0.05 mag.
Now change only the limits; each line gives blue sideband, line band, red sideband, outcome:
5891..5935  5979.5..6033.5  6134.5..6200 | -0.074 mag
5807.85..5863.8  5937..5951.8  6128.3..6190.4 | 0.055 mag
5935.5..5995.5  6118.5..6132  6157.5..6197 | -0.022 mag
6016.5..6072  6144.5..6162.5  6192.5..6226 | 0.007 mag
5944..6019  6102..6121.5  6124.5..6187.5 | -0.038 mag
